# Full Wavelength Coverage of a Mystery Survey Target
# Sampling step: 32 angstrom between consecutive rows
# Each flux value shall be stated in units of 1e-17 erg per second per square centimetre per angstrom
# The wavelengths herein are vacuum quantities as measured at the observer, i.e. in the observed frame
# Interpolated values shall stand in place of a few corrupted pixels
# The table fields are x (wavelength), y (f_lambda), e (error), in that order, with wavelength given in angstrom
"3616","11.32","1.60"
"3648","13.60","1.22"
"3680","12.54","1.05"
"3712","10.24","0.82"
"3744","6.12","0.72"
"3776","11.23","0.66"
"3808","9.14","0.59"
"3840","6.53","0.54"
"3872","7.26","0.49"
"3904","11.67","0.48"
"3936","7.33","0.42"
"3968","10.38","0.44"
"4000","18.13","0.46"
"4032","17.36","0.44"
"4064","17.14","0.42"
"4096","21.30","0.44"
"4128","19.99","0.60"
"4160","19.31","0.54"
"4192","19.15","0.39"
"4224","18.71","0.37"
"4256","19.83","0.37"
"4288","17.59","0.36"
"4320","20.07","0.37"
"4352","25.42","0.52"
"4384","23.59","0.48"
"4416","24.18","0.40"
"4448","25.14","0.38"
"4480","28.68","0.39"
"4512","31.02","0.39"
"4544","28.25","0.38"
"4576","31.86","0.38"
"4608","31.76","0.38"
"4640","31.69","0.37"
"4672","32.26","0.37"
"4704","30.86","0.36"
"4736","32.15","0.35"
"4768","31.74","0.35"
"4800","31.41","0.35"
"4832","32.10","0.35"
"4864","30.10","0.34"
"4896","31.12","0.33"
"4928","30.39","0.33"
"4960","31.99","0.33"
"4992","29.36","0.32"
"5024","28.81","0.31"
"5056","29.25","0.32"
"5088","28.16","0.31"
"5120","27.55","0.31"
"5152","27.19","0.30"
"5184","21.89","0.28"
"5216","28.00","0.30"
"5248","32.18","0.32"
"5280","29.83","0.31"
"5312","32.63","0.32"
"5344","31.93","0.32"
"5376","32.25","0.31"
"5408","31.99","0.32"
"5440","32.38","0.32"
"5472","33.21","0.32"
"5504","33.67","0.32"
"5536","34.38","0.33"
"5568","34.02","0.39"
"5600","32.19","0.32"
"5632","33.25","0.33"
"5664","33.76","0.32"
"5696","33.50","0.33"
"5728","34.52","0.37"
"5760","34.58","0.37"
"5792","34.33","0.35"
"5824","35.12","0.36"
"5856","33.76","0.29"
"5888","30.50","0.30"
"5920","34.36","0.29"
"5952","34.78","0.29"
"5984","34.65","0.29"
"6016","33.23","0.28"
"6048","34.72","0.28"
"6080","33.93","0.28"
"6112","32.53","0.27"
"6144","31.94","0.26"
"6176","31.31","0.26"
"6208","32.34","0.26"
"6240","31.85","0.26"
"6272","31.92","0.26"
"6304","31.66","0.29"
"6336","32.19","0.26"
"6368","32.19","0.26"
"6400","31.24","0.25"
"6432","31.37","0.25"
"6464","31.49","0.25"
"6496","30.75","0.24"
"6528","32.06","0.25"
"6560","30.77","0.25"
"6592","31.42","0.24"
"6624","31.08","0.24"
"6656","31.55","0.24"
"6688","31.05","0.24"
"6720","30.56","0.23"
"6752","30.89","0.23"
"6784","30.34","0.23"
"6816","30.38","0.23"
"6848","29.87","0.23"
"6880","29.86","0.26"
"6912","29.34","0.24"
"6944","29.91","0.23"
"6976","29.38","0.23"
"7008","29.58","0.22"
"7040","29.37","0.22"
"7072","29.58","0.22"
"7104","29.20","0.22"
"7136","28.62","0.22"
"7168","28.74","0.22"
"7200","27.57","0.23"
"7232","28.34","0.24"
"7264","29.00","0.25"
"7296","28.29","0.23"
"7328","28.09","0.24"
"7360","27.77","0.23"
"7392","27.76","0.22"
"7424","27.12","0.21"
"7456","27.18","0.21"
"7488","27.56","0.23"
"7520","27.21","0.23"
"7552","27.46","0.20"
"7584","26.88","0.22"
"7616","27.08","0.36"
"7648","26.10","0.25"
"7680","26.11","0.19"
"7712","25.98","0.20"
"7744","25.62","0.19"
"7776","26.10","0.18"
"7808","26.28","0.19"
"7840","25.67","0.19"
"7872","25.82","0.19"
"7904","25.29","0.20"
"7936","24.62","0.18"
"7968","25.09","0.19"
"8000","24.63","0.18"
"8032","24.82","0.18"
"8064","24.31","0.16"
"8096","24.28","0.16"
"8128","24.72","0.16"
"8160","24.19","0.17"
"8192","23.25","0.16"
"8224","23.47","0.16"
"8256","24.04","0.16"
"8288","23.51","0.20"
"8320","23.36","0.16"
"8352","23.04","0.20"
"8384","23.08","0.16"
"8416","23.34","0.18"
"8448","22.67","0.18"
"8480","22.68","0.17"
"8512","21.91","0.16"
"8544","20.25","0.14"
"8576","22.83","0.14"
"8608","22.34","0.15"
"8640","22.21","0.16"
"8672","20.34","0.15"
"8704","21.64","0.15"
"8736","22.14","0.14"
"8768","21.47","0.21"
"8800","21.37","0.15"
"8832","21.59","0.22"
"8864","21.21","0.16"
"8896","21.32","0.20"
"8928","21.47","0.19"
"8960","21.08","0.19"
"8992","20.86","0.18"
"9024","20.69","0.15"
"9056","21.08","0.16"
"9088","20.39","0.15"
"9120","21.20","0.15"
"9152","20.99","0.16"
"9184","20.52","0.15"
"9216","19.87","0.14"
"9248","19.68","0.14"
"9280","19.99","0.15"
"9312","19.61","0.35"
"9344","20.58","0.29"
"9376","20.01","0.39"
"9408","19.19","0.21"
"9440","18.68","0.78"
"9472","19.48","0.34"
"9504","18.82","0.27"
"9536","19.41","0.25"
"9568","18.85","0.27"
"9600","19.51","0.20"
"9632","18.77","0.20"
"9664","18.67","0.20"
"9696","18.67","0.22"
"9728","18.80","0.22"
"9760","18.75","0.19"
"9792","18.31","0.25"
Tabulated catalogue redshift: 0.00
